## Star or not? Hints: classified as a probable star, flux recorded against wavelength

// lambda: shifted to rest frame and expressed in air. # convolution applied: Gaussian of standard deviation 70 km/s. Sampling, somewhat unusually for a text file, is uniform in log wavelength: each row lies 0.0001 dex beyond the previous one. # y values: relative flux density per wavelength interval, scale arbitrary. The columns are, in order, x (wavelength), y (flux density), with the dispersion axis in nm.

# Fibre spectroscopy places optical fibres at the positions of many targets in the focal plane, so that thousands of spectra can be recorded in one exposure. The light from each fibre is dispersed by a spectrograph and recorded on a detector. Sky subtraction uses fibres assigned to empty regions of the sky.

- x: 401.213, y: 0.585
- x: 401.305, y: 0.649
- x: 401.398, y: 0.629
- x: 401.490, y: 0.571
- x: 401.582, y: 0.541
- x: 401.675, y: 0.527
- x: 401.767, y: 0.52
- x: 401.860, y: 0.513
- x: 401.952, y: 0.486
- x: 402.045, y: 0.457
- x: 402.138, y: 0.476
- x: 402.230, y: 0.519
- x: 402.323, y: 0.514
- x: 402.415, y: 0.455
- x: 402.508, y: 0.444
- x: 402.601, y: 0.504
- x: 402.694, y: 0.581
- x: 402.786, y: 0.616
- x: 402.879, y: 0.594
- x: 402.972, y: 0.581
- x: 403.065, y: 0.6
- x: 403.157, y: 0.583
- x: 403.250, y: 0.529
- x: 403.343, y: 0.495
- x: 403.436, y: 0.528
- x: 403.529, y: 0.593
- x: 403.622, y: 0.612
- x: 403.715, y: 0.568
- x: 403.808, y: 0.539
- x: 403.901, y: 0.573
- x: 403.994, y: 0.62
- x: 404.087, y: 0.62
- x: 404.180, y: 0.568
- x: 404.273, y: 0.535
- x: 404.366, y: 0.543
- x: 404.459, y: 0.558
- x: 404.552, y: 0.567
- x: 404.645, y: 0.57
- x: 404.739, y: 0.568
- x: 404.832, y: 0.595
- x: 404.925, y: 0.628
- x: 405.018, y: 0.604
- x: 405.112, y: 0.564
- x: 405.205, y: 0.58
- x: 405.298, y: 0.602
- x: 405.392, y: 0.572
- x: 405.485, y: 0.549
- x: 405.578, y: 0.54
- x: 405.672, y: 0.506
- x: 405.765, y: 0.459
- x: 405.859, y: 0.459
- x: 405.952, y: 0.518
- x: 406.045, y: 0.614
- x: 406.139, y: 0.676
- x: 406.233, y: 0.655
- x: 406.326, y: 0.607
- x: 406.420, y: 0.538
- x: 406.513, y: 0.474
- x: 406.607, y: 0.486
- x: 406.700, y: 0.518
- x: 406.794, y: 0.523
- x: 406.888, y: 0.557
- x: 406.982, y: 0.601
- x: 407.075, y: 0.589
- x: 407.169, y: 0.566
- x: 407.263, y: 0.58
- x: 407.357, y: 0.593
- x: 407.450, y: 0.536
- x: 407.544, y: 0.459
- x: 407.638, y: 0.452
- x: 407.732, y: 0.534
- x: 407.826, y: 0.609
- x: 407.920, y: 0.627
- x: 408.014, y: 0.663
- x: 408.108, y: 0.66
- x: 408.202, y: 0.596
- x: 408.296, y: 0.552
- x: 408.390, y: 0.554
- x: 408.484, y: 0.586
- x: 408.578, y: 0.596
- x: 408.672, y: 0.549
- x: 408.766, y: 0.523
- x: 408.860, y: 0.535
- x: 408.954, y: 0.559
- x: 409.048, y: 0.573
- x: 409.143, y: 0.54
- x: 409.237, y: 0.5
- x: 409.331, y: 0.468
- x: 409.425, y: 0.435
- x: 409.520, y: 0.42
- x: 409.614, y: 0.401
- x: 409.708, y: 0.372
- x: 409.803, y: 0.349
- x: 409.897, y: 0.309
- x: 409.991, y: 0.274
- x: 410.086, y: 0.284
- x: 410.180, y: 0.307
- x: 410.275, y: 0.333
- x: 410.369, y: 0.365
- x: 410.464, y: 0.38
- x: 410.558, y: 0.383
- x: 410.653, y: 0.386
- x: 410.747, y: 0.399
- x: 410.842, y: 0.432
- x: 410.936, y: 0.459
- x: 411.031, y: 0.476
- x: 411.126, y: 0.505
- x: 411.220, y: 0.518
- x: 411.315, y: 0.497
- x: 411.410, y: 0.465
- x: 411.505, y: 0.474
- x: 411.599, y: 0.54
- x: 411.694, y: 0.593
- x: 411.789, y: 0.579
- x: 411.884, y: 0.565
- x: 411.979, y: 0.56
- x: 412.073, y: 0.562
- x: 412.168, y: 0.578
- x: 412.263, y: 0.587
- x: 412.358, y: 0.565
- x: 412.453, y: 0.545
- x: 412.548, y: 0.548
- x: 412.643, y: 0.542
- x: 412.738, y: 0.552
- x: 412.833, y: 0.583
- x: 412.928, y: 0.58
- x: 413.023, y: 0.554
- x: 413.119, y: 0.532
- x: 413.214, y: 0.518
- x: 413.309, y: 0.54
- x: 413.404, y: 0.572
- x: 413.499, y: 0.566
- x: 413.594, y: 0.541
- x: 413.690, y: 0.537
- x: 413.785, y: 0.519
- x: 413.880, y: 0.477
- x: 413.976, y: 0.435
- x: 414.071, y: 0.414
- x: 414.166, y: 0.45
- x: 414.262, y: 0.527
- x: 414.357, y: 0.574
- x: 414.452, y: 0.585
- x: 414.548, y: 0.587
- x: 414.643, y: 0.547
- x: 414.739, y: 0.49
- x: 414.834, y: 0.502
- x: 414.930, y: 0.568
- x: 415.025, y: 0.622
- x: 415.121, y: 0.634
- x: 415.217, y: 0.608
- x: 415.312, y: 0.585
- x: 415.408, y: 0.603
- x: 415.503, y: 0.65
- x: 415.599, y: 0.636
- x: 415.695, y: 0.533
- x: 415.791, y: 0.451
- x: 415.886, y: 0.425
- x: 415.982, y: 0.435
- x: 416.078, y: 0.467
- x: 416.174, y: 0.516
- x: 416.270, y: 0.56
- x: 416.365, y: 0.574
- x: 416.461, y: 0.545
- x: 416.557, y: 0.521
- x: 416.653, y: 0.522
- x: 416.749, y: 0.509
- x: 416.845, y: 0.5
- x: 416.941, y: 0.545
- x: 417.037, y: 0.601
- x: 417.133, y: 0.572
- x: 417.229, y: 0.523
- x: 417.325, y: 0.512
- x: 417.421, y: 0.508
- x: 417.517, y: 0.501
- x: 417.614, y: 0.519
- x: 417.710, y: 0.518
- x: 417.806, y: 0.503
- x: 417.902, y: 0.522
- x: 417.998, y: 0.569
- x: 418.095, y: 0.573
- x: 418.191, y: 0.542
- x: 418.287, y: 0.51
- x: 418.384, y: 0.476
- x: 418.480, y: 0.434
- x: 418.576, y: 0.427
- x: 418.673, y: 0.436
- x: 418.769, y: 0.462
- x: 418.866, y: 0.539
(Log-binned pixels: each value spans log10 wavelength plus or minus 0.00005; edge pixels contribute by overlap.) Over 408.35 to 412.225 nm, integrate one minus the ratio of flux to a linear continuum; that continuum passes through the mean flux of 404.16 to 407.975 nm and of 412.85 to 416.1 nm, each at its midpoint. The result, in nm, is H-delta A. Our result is 0.57 nm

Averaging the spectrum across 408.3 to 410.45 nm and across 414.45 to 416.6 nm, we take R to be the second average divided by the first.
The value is 1.23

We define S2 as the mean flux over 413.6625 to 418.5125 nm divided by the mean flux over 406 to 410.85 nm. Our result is 1.06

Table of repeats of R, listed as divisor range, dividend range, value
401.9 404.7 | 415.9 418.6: 0.95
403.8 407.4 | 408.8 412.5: 0.82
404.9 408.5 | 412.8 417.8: 0.95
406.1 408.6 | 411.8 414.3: 0.94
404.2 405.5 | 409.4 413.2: 0.82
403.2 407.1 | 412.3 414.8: 0.95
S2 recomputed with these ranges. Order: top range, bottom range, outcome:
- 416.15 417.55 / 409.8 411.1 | 1.45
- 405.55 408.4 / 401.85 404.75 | 1.02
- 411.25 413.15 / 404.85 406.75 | 0.99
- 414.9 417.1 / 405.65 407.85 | 1.00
